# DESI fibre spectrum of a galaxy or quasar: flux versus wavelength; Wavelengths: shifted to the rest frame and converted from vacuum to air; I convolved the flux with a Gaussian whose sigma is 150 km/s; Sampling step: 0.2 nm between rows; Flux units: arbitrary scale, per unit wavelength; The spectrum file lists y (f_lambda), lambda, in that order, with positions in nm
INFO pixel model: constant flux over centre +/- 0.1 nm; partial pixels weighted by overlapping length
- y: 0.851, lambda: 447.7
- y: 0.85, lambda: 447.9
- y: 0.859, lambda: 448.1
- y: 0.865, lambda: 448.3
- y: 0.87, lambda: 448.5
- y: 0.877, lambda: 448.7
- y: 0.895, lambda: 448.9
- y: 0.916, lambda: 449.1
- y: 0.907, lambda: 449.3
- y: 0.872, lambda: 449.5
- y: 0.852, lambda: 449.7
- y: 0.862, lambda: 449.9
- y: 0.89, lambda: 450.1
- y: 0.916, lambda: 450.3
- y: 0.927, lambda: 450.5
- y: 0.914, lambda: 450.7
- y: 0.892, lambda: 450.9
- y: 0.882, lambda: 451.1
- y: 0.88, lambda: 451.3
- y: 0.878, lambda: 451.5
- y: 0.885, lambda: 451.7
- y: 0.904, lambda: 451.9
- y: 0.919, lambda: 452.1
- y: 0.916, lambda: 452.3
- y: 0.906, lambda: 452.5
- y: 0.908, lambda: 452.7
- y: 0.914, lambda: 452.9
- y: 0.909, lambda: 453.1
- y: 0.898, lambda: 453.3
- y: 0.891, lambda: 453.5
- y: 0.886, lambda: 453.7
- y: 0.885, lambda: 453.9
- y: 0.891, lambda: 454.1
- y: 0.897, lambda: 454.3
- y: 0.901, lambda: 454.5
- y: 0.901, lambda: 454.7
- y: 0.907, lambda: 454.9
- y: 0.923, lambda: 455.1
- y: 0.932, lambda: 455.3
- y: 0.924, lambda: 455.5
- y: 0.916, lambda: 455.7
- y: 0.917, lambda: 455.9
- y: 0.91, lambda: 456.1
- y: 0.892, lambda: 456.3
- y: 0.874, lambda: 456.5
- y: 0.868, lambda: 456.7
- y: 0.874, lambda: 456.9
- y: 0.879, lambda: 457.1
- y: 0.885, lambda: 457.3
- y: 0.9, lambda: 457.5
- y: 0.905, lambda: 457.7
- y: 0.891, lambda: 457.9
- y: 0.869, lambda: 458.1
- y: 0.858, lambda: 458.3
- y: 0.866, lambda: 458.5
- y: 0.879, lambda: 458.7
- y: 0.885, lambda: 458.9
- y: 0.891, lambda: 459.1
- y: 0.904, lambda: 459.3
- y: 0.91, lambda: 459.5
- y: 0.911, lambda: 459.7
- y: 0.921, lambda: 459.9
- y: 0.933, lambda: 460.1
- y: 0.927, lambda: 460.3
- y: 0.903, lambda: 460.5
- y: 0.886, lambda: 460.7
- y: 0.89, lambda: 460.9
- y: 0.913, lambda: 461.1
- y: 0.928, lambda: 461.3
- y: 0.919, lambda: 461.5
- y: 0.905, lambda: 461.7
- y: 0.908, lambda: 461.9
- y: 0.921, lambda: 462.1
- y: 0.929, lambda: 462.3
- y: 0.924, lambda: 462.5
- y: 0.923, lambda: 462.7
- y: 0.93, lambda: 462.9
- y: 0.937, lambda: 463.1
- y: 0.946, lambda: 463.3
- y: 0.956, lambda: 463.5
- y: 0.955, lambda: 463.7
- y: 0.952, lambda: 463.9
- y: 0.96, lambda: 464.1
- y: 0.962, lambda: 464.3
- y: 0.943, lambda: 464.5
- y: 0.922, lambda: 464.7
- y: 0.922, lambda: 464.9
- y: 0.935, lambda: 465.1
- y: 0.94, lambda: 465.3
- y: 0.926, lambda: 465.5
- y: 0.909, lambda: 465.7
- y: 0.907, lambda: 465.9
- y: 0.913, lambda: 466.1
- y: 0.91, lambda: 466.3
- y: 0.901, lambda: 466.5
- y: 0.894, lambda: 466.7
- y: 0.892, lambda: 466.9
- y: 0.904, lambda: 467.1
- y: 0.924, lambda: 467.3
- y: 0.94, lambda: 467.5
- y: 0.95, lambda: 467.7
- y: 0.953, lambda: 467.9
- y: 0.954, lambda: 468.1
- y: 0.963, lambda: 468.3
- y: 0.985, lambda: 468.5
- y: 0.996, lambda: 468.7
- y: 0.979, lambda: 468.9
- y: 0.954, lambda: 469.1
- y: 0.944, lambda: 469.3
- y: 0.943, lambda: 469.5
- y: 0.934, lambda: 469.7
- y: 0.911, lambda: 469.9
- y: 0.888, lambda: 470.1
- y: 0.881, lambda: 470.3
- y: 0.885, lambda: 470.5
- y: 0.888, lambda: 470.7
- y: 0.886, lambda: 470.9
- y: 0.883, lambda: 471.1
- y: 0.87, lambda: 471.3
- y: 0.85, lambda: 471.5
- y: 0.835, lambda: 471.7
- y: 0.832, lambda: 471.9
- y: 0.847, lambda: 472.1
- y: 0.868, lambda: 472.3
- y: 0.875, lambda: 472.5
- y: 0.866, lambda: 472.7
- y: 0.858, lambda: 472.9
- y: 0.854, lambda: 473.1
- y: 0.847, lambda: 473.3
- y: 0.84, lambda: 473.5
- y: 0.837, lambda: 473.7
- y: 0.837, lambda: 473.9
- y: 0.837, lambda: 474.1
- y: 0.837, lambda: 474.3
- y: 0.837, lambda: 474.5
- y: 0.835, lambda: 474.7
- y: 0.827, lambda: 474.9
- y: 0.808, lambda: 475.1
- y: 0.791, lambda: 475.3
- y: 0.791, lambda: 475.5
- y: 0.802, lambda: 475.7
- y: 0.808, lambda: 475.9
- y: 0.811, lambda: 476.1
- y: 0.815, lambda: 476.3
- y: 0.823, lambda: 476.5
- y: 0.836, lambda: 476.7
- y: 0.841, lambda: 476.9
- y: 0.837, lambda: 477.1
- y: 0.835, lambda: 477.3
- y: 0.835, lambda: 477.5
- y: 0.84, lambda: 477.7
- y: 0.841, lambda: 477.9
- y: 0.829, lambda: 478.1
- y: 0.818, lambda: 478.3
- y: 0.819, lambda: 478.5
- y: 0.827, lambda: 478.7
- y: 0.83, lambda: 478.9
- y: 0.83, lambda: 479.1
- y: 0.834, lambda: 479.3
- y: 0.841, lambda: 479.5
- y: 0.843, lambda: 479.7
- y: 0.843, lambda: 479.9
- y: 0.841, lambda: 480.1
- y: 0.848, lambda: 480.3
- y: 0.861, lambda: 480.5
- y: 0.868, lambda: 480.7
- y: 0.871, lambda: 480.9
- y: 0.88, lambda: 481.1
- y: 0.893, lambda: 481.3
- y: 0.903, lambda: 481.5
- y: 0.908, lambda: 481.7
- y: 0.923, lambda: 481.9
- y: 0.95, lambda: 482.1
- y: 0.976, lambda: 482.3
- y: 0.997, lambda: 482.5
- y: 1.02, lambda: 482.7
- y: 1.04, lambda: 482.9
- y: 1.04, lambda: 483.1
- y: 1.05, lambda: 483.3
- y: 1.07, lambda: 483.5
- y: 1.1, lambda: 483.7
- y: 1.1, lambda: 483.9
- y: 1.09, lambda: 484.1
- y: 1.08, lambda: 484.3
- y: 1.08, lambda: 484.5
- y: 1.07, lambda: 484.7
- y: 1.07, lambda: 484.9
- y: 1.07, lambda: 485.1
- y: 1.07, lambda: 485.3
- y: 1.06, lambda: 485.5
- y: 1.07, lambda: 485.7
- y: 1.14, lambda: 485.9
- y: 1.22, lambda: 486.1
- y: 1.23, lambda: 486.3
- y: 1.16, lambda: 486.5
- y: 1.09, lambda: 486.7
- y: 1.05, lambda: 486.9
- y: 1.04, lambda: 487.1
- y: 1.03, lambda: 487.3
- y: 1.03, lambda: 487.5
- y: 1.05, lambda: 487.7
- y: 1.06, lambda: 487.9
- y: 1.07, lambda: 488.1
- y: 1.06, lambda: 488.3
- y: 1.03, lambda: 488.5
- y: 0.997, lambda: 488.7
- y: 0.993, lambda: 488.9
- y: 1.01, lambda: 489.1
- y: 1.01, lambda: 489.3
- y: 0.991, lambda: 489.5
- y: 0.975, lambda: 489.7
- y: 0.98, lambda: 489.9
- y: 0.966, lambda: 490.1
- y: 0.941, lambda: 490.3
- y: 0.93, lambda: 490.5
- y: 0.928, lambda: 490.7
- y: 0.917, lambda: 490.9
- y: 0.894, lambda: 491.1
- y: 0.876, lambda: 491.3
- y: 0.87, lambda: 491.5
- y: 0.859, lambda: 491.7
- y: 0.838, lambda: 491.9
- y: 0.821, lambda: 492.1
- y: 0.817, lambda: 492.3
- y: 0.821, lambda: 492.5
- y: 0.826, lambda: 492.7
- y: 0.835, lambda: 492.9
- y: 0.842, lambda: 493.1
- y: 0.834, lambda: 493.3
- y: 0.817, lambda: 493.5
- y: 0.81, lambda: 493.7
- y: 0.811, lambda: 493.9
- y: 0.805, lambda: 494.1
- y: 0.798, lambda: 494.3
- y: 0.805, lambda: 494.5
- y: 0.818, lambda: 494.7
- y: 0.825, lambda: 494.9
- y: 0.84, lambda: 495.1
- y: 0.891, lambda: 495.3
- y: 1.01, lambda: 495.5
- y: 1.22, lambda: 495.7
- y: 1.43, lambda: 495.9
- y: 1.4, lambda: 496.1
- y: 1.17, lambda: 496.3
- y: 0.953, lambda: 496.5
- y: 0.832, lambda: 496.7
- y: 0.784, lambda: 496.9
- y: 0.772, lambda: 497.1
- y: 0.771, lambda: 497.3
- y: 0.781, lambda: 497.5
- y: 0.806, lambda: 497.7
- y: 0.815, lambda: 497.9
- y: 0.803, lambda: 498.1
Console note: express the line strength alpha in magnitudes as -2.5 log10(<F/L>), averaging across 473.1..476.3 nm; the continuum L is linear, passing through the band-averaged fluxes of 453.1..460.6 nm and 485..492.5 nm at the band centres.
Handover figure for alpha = 0.16 mag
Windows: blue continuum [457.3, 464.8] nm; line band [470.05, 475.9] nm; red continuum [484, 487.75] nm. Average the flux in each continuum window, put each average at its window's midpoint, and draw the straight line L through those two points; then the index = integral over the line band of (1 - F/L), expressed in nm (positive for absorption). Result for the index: 0.89 nm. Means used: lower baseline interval 0.915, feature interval 0.847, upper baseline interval 1.09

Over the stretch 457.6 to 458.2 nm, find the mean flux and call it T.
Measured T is 0.888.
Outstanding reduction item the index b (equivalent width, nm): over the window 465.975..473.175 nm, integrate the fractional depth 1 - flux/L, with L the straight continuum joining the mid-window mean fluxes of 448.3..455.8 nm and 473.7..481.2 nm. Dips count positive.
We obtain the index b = -0.45 nm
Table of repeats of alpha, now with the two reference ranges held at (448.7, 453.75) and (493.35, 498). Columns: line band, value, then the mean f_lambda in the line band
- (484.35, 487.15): -0.211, 1.1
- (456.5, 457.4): 0.027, 0.876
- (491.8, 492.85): 0.106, 0.825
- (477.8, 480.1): 0.091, 0.833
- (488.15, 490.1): -0.109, 1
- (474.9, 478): 0.105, 0.821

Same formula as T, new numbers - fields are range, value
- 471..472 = 0.854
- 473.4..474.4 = 0.838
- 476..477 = 0.825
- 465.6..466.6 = 0.908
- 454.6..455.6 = 0.917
